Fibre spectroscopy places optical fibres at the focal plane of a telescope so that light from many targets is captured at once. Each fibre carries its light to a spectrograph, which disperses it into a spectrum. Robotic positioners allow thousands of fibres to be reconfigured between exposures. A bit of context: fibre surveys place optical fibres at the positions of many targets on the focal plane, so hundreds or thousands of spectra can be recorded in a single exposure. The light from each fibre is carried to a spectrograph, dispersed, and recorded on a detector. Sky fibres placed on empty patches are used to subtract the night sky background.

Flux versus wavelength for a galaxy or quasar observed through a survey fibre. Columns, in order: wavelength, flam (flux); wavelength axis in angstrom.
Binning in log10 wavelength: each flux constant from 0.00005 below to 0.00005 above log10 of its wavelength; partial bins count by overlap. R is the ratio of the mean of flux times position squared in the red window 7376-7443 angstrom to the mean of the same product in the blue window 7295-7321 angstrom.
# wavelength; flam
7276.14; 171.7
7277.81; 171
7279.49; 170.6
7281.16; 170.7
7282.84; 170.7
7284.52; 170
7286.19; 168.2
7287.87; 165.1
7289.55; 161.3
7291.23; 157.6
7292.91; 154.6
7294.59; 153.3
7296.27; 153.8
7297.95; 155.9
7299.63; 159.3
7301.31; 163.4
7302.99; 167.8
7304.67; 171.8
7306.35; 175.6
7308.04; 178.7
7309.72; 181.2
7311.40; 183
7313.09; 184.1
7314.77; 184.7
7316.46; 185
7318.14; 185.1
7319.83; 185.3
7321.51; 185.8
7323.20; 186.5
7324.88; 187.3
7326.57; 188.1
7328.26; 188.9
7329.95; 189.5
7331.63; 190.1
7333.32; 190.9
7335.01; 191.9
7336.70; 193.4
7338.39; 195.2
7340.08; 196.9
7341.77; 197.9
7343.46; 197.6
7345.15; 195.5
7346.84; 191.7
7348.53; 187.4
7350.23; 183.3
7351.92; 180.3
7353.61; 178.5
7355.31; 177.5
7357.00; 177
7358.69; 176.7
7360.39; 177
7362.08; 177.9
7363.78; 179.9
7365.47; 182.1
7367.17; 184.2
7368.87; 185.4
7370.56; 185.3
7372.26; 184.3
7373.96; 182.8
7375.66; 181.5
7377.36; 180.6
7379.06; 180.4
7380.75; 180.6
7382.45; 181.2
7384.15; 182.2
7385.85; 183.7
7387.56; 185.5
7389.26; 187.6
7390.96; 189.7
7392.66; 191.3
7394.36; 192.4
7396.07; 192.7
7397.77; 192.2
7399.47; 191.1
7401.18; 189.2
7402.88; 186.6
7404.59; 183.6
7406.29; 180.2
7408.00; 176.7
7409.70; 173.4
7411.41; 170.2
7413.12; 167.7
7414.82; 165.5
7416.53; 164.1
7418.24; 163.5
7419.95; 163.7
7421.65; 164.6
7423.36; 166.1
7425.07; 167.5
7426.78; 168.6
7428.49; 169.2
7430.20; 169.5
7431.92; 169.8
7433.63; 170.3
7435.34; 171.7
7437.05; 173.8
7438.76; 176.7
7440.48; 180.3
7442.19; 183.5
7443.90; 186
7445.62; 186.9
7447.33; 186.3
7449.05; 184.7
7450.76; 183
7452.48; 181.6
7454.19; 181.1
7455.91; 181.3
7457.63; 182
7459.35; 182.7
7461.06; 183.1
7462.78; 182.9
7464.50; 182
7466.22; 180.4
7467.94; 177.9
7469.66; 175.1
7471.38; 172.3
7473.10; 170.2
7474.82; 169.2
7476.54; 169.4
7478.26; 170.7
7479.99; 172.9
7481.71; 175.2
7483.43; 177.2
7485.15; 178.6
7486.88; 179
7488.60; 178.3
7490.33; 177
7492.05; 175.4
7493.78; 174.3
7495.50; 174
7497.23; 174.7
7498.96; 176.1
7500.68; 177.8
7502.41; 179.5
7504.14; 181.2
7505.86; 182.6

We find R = 1.05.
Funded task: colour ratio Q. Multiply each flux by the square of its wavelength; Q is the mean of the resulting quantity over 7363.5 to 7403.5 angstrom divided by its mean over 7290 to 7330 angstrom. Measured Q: 1.08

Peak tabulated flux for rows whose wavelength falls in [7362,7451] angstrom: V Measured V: 192.7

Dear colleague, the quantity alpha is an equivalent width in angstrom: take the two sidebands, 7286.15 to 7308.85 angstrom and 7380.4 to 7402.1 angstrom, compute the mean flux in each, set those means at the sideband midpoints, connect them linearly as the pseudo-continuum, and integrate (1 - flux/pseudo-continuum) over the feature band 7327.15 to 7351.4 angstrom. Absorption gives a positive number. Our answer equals -2.5 angstrom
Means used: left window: 163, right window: 188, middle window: 192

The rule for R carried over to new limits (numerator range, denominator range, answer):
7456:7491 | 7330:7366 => 0.98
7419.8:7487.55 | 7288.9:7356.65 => 1.01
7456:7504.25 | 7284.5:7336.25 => 1.05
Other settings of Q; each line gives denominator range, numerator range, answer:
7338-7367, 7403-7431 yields 0.93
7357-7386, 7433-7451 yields 1.01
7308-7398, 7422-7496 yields 0.98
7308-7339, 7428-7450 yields 0.98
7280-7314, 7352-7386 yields 1.10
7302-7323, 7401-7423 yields 0.98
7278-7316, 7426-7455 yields 1.10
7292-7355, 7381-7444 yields 1.00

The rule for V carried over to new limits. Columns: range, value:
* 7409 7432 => 173.4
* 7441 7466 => 186.9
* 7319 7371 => 197.9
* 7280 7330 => 189.5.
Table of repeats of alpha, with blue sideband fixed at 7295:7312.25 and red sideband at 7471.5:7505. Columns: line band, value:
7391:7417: -1.4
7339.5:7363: -2.1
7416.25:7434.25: 0.6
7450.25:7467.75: -0.8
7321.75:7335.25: -1.5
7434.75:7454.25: -0.9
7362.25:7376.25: -1.0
